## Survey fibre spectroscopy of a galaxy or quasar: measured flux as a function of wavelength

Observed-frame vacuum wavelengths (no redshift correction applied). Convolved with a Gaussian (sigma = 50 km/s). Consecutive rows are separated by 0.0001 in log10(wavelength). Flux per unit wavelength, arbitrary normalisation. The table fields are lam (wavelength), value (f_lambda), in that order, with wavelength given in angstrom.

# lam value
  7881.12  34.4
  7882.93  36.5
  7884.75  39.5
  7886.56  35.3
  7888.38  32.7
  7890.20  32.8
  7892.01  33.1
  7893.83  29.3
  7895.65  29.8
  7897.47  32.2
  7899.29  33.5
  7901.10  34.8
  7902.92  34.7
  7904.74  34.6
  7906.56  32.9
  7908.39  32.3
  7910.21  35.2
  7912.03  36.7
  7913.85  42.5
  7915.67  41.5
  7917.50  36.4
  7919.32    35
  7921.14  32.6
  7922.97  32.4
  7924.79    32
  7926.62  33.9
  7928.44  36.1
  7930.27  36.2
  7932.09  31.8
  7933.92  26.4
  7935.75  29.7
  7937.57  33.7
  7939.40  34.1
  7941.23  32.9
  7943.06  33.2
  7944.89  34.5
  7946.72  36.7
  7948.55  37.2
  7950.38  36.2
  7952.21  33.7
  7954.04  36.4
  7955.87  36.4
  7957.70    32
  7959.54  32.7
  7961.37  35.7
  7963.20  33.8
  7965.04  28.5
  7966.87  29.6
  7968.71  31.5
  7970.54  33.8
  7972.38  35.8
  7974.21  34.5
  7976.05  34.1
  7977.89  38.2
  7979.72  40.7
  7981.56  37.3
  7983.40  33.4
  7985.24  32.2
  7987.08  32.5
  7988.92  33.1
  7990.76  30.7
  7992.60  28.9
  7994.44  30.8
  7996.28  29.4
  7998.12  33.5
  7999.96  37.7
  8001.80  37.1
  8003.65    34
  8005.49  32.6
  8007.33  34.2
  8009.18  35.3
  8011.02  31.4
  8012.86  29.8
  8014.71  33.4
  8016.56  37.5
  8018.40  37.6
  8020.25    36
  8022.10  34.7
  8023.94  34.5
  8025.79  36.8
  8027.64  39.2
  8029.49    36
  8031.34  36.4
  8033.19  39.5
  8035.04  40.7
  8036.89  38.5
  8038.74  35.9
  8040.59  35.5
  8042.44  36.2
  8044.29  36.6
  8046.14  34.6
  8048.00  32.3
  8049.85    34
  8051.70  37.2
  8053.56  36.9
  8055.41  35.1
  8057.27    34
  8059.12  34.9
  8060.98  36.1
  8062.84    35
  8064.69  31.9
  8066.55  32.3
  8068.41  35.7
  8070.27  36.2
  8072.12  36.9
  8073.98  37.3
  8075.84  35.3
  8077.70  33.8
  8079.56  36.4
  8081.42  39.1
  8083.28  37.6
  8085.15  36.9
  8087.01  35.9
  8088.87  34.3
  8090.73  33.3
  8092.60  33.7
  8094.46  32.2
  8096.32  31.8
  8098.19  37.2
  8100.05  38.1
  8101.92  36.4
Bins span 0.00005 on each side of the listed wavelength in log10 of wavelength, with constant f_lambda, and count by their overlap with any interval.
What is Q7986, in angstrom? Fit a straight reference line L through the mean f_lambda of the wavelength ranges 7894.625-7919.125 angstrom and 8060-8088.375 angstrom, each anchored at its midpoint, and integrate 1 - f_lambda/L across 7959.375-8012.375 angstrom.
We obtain 2.8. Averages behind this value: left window 35.1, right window 35.7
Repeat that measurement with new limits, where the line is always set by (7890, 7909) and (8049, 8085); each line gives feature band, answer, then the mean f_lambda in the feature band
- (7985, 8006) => 1.01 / 32.7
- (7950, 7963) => -0.35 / 34.6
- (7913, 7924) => -1.20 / 36.7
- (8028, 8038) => -0.92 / 38.2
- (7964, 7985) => -0.14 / 34.2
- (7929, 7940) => 0.42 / 32.1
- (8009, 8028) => -0.12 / 35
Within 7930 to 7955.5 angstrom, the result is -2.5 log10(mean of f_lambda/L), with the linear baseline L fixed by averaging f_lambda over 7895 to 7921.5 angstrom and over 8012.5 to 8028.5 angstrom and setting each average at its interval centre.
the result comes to 0.05 mag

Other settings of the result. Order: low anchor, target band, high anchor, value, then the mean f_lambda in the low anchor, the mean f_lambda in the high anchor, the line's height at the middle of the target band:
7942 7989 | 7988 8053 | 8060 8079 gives -0.01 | 34.4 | 35.1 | 34.7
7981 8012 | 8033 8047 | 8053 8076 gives -0.08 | 33.1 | 35.2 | 34.4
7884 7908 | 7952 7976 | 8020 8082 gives 0.03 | 33.4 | 35.9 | 34.5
